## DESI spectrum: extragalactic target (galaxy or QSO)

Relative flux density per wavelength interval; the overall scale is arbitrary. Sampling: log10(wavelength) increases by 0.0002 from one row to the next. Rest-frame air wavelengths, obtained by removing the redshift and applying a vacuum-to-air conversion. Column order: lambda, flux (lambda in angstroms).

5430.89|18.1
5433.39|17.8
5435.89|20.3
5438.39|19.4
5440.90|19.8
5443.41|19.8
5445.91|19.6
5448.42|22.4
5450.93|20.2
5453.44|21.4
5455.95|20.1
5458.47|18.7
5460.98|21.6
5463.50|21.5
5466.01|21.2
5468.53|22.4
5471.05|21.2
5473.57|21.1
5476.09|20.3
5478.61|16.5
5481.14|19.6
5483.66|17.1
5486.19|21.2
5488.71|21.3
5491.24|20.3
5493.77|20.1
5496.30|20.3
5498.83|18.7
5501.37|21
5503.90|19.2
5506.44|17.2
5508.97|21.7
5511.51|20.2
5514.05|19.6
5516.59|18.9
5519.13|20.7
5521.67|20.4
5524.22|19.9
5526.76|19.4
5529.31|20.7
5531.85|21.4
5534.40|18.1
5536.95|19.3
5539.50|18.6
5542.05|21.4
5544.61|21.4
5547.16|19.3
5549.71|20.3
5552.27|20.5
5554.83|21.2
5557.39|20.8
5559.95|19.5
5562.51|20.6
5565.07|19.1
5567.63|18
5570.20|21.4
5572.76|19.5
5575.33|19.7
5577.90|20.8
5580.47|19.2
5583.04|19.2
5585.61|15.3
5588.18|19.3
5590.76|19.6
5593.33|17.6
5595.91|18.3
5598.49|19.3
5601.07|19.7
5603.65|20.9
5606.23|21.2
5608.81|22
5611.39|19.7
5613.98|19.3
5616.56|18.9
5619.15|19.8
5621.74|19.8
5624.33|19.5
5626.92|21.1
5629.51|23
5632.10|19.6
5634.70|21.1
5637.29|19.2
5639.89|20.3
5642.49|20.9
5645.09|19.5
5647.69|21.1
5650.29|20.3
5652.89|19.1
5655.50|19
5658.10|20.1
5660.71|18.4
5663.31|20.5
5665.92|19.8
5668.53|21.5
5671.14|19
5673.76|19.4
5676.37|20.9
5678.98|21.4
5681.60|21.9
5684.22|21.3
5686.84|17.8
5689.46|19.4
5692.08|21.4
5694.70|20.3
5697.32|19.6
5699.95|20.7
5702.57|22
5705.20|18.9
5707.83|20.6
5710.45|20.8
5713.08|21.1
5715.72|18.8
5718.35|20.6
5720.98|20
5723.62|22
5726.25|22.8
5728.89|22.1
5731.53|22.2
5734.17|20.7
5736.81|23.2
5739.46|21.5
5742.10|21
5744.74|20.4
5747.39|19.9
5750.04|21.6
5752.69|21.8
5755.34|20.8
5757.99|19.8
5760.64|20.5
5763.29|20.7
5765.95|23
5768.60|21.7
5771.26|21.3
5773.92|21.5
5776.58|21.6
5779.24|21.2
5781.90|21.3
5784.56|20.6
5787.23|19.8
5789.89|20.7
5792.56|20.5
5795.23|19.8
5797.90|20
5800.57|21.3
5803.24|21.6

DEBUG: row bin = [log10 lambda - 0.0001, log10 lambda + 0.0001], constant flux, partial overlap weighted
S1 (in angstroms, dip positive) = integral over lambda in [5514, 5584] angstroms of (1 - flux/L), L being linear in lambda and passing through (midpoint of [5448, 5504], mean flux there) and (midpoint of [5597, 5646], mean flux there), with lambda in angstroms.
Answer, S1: 1.1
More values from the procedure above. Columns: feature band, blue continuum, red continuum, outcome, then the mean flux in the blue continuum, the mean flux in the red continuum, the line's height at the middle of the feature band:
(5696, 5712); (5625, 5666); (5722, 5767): 0.35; 20.2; 21.4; 20.9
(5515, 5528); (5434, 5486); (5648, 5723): 0.22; 20.2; 20.2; 20.2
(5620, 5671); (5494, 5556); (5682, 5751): 0.82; 20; 20.8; 20.5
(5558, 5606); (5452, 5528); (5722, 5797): 2.65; 20.1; 21.2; 20.5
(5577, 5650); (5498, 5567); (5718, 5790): 2.14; 20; 21.2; 20.4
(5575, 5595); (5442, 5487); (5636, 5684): 1.41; 20.3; 20.2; 20.2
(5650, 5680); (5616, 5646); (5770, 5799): 0.66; 20.3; 20.8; 20.4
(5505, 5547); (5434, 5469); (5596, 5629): 0.85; 20.5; 20.1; 20.3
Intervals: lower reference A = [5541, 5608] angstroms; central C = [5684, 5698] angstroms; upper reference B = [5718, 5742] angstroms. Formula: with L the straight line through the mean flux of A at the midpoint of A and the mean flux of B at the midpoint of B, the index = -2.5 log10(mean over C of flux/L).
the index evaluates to 0.07 mag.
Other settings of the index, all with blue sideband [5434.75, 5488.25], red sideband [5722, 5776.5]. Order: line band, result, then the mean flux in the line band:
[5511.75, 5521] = 0.04 mag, 19.8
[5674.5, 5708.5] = 0.04 mag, 20.5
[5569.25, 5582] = 0.04 mag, 20.1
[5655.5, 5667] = 0.08 mag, 19.6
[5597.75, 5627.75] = 0.04 mag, 20.1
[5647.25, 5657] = 0.07 mag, 19.8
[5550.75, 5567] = 0.03 mag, 20.2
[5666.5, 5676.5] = 0.05 mag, 20.1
